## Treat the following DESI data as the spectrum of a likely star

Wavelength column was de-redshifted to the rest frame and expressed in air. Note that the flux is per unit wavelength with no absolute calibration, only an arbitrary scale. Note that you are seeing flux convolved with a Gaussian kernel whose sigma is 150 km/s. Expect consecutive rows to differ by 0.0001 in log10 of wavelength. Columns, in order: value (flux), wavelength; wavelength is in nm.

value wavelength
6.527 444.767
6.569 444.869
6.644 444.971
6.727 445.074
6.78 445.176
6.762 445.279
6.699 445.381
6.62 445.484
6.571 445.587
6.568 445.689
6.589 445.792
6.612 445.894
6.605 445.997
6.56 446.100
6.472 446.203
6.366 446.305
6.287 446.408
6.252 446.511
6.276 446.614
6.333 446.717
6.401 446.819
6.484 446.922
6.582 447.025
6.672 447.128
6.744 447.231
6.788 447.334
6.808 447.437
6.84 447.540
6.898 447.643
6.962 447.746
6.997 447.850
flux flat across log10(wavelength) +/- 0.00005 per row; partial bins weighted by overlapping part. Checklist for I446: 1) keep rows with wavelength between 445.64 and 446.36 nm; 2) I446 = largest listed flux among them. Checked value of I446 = 6.612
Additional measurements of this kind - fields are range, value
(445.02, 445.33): 6.78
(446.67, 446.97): 6.484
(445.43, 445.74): 6.62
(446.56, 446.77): 6.333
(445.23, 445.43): 6.762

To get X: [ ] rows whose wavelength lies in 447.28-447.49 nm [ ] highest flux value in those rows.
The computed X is 6.808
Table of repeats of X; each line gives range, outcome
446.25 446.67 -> 6.366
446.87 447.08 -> 6.582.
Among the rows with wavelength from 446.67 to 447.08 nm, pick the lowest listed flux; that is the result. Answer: 6.333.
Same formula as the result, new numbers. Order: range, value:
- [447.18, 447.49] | 6.744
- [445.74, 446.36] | 6.366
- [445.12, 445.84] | 6.568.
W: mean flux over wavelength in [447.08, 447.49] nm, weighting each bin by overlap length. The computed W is 6.75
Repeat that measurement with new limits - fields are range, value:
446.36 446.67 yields 6.26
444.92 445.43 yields 6.73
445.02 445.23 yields 6.74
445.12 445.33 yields 6.78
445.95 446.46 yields 6.45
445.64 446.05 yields 6.59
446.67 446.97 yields 6.42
